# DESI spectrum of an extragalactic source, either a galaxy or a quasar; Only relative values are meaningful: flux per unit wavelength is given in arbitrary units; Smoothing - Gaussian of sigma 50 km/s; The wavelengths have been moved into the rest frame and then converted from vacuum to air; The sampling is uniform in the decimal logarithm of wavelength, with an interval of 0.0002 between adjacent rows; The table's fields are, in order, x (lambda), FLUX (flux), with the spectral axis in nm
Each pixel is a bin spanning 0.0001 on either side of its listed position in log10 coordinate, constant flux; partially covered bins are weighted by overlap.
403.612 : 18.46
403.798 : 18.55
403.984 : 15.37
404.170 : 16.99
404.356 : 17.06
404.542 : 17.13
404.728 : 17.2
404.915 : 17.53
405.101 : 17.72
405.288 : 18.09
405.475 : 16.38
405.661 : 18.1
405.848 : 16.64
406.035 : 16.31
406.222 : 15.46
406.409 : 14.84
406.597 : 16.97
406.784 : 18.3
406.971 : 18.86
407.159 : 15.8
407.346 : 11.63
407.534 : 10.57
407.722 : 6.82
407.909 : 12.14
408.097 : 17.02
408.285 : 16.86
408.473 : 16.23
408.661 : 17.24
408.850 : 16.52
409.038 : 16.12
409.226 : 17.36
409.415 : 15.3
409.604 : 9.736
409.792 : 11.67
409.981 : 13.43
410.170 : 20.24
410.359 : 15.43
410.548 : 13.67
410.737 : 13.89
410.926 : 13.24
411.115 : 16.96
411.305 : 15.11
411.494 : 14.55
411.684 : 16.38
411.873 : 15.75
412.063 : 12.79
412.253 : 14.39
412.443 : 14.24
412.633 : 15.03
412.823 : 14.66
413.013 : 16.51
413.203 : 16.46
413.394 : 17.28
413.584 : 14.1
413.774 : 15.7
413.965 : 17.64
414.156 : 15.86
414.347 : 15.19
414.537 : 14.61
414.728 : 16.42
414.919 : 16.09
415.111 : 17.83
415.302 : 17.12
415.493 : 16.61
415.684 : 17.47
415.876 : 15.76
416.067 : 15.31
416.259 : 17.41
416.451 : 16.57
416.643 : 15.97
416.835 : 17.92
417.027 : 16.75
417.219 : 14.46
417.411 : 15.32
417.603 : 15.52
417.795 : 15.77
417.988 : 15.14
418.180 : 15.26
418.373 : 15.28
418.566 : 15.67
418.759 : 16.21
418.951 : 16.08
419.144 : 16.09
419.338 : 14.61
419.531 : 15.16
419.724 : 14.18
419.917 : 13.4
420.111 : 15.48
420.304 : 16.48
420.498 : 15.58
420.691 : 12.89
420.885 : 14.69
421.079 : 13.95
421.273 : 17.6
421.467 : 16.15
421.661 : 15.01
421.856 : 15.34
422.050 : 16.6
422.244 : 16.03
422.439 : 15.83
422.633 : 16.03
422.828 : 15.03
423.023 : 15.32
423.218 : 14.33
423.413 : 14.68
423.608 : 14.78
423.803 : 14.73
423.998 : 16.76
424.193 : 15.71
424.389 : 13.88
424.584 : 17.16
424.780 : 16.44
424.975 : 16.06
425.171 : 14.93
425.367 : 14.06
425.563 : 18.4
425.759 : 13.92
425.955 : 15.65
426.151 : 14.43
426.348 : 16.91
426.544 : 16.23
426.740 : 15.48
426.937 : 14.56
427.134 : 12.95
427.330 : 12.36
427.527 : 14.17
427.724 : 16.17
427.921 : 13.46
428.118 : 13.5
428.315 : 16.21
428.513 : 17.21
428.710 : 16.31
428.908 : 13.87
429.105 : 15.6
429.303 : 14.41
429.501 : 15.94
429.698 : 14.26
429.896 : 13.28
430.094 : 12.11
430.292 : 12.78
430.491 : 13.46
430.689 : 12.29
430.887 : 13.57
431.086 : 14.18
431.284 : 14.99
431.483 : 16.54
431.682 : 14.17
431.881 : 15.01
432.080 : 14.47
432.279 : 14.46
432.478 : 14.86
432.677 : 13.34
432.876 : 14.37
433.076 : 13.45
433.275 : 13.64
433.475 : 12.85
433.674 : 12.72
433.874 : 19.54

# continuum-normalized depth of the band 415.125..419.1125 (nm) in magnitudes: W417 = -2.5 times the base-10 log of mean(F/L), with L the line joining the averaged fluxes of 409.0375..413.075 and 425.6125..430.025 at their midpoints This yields -0.09 mag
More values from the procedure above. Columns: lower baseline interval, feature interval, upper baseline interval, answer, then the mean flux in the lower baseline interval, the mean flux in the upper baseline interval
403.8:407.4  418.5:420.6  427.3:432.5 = 0.01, 16.8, 14.4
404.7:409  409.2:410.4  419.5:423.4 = 0.08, 15.8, 15.2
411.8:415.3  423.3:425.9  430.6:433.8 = -0.06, 15.6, 14.1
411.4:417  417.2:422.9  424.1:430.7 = 0.01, 15.9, 14.9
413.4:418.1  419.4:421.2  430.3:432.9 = 0.06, 16.1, 14.2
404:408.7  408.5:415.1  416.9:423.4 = 0.03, 15.9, 15.4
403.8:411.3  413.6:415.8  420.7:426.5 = -0.05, 15.6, 15.5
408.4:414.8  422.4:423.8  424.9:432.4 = -0.01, 15.3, 14.7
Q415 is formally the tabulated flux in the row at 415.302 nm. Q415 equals 17.12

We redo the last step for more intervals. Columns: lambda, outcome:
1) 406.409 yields 14.84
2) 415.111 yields 17.83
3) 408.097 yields 17.02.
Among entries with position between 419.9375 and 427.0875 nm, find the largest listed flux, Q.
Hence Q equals 18.4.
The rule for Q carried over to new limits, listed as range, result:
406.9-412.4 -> 20.24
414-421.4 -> 17.92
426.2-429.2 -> 17.21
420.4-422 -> 17.6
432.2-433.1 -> 14.86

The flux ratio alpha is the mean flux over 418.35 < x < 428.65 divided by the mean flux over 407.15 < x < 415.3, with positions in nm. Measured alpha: 1.02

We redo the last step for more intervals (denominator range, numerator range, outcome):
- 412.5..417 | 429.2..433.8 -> 0.86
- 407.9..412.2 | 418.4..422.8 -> 1.02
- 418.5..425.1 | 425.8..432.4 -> 0.95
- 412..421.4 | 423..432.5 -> 0.95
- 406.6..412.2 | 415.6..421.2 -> 1.05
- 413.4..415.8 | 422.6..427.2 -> 0.94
